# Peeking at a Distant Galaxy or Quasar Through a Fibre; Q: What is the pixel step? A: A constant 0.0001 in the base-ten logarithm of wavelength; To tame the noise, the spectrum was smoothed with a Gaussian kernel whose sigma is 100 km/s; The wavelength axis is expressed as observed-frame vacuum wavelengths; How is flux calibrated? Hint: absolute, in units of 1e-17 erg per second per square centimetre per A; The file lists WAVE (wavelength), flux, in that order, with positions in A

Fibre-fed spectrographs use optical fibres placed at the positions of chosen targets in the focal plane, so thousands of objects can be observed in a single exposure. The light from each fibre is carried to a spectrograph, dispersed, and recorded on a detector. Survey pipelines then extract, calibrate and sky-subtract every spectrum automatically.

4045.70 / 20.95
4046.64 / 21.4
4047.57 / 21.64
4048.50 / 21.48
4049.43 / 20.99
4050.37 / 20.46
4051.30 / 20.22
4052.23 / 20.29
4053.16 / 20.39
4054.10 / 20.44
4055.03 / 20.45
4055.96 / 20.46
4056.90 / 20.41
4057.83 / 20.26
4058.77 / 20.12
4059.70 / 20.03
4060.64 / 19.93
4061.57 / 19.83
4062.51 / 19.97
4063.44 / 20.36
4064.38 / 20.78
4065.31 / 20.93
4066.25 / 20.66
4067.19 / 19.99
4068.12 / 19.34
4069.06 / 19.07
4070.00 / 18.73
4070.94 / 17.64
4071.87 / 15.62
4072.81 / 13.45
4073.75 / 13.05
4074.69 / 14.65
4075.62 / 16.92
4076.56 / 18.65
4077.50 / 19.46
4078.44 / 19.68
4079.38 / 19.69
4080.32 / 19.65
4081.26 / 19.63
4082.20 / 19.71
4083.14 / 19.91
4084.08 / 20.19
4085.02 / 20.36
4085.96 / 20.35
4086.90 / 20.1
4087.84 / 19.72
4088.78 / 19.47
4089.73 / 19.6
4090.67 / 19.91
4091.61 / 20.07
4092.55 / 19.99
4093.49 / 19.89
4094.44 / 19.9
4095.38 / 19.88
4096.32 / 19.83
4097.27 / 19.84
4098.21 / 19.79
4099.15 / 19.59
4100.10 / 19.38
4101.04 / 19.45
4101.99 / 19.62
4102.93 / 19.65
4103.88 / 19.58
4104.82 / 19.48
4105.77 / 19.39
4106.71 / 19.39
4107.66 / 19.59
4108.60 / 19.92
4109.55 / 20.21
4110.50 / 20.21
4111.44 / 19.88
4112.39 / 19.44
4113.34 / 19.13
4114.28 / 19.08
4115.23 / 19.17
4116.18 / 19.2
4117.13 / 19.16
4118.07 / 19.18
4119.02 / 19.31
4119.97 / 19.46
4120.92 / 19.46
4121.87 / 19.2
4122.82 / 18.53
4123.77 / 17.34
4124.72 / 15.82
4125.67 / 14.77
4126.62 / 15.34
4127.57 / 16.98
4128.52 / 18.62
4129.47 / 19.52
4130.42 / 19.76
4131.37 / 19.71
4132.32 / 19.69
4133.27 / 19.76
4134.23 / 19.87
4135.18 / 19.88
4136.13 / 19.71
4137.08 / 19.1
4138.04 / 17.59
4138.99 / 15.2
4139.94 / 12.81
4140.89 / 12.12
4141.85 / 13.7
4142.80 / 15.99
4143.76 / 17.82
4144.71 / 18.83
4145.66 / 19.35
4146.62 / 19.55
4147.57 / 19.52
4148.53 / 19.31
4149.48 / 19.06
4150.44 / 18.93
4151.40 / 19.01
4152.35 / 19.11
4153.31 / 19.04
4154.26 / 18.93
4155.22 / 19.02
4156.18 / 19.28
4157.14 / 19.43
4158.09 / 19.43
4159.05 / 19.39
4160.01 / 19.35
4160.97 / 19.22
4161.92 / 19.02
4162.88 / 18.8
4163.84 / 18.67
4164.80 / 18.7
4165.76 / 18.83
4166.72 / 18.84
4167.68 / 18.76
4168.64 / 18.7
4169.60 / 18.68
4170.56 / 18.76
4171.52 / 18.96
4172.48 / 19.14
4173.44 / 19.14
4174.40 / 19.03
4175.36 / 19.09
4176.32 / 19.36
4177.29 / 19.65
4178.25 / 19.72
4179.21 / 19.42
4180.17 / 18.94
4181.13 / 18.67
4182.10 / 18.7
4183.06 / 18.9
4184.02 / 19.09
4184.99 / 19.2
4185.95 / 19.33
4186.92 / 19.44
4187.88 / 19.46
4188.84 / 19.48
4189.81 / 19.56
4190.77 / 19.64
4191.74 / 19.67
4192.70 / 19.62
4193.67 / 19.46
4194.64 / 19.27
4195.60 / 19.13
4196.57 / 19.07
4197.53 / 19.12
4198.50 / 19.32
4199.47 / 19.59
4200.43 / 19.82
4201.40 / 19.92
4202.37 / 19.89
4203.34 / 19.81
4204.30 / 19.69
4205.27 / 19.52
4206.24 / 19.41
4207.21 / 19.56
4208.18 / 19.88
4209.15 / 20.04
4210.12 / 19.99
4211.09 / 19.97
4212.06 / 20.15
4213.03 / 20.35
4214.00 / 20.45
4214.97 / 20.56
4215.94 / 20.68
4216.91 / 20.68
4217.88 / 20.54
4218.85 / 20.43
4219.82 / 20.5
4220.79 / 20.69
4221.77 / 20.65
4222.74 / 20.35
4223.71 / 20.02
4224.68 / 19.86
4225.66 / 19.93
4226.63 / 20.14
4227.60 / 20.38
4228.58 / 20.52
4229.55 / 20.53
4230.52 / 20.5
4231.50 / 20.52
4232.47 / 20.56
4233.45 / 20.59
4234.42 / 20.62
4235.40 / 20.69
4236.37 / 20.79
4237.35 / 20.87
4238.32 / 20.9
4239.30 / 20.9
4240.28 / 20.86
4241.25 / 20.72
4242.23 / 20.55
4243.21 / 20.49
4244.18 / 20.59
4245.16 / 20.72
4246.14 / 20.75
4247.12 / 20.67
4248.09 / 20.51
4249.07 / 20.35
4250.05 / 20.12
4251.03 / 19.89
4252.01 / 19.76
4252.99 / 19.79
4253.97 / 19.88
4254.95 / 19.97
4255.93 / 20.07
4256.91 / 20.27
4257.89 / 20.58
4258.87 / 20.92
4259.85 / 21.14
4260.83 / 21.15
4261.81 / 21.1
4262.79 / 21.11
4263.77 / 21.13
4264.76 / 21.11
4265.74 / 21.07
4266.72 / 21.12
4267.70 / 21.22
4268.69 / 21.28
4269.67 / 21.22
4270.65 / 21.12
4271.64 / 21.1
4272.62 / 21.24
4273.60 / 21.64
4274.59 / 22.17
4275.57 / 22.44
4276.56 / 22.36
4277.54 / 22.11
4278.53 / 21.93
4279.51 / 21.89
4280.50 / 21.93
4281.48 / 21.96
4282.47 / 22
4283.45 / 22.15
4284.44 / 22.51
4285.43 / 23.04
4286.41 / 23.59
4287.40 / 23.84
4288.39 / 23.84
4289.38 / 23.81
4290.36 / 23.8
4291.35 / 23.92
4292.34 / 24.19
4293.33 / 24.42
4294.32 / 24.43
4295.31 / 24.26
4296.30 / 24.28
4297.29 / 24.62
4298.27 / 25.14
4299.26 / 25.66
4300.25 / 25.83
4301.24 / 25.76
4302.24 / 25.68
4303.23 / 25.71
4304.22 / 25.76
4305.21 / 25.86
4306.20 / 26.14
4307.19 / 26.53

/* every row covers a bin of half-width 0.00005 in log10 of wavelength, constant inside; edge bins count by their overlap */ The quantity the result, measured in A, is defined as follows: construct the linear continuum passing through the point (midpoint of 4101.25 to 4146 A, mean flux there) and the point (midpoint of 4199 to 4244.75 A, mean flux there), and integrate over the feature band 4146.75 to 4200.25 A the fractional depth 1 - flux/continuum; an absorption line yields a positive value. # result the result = 0.6 A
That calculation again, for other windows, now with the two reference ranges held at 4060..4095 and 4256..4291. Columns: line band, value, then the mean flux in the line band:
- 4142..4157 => 1.0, 18.7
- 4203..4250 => 1.8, 20.4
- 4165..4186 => 1.5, 19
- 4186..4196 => 0.6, 19.5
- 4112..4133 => 1.3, 18.6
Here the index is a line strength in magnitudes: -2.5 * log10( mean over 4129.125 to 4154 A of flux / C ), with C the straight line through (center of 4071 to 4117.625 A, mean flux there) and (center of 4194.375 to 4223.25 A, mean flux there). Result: 0.07 mag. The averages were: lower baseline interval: 19.2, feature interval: 18.2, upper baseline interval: 20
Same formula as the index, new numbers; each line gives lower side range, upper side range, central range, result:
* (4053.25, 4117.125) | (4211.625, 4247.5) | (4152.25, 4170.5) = 0.056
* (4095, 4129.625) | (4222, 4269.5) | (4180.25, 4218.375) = 0.021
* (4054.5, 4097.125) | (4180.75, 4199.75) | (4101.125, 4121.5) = -0.011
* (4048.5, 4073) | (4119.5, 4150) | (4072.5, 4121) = -0.025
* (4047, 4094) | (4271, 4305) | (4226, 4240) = 0.095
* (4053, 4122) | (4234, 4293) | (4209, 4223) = 0.024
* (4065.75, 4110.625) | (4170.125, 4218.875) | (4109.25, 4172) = 0.047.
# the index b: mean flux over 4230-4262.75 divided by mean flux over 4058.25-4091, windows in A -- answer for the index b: 1.1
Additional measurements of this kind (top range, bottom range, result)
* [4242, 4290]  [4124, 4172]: 1.17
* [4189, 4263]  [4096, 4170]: 1.08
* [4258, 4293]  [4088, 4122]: 1.13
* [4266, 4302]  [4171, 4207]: 1.19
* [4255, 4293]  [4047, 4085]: 1.13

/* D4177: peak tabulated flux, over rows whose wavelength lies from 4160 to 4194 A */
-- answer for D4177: 19.72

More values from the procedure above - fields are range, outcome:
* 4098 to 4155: 20.21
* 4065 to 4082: 20.93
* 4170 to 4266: 21.15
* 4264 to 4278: 22.44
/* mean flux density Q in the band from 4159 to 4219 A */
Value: 19.4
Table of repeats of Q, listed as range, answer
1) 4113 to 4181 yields 18.6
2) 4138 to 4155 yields 17.6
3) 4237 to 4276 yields 20.8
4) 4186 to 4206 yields 19.5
